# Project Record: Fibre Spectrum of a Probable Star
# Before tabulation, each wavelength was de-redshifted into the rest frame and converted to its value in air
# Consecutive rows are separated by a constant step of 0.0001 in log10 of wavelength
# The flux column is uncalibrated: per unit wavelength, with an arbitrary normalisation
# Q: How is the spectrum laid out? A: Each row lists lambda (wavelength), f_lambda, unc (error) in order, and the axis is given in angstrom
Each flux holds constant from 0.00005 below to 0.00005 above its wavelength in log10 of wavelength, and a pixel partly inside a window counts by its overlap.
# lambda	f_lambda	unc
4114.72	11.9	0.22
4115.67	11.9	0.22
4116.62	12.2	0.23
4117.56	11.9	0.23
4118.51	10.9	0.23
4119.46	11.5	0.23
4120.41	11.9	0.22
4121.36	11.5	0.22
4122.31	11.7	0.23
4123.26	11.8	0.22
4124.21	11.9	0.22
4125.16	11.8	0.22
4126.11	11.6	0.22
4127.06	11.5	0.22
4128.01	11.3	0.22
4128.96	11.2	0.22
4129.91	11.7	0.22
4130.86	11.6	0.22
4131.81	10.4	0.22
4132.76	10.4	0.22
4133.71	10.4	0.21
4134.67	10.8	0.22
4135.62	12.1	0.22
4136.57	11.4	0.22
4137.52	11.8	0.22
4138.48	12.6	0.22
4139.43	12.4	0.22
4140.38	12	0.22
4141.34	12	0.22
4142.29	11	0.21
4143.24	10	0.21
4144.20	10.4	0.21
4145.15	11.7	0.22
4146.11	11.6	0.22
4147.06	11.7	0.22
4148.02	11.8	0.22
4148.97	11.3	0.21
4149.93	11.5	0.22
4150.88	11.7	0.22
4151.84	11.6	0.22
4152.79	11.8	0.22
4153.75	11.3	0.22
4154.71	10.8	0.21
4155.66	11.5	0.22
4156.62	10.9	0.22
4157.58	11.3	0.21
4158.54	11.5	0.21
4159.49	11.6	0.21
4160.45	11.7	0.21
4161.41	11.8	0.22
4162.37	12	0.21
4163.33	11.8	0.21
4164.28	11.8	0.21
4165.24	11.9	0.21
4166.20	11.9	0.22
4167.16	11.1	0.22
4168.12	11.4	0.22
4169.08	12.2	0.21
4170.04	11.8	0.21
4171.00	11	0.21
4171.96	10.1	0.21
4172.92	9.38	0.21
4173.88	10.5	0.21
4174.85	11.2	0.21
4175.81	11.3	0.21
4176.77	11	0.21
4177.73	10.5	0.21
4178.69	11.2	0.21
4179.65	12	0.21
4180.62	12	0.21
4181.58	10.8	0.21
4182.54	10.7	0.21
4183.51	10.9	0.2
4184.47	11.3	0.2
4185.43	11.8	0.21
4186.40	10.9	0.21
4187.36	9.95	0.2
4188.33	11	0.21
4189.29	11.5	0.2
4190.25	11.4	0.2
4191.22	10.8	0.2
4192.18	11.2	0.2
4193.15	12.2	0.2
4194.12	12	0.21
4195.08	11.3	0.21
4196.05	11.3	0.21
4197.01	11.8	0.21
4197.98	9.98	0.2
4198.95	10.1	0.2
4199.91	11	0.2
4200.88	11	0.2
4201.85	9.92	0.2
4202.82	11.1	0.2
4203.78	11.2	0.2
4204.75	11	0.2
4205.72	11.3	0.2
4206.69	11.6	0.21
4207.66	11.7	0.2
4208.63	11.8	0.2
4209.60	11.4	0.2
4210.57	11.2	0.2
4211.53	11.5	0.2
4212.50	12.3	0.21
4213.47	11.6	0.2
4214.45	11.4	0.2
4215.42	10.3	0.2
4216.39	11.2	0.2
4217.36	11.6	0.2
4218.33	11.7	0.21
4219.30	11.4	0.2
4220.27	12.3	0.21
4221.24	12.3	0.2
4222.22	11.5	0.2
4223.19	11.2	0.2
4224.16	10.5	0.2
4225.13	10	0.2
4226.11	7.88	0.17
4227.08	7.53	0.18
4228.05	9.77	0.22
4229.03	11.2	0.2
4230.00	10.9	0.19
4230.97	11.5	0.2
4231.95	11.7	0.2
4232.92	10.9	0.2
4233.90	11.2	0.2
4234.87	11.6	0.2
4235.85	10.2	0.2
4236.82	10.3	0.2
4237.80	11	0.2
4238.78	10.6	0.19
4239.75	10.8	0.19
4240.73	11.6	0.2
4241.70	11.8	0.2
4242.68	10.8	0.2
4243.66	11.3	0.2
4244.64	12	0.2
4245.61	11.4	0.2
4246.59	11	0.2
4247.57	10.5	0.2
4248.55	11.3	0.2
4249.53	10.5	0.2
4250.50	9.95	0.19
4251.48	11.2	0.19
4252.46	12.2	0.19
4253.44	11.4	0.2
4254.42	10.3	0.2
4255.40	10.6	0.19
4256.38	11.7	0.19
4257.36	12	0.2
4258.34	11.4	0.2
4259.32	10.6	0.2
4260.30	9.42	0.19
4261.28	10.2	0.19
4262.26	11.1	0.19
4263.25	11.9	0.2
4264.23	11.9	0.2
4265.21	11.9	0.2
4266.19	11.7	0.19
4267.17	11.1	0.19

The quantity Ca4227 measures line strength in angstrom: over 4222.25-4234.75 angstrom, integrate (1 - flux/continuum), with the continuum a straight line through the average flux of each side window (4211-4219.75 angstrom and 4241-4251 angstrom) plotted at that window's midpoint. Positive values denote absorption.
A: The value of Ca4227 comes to 0.9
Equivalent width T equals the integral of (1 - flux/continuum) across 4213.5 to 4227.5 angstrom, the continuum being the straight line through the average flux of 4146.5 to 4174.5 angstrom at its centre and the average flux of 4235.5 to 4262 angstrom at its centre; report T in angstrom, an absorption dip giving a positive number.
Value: 0.4 angstrom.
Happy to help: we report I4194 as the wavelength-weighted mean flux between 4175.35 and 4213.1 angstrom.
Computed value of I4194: 11.2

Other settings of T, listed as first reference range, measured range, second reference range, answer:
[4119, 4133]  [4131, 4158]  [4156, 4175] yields 0.1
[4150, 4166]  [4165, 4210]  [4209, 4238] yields 0.6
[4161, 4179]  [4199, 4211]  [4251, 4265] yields 0.1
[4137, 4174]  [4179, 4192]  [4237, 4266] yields 0.2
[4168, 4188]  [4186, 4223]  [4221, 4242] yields -1.4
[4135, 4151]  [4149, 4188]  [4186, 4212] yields 0.4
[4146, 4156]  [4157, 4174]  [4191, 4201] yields 0.0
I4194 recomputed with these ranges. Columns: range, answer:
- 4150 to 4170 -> 11.6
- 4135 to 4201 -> 11.3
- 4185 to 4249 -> 11.1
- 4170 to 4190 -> 11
